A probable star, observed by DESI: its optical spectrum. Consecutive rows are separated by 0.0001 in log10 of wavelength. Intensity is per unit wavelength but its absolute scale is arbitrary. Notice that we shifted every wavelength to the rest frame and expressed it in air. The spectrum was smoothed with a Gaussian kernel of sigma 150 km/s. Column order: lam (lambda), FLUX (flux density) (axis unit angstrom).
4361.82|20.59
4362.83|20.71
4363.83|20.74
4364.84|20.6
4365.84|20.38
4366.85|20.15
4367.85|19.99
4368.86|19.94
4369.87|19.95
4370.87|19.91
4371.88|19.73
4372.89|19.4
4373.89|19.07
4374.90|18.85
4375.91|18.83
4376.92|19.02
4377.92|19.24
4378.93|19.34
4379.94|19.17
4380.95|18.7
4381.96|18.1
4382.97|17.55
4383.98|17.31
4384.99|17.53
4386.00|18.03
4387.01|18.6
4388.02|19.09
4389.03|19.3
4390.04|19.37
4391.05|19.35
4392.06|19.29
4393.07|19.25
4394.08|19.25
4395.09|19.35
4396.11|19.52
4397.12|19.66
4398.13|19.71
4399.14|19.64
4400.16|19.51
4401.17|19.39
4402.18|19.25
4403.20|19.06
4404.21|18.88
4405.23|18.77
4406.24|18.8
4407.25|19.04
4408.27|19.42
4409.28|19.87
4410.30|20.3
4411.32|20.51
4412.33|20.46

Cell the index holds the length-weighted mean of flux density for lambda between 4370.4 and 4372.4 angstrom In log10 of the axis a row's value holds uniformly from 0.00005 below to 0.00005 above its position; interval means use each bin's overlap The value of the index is 19.7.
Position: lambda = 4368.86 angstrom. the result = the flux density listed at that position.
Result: 19.94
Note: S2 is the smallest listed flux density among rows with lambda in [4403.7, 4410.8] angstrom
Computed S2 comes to 18.77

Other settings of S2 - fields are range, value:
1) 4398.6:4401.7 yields 19.39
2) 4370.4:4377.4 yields 18.83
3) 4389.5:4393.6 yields 19.25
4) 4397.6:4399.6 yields 19.64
